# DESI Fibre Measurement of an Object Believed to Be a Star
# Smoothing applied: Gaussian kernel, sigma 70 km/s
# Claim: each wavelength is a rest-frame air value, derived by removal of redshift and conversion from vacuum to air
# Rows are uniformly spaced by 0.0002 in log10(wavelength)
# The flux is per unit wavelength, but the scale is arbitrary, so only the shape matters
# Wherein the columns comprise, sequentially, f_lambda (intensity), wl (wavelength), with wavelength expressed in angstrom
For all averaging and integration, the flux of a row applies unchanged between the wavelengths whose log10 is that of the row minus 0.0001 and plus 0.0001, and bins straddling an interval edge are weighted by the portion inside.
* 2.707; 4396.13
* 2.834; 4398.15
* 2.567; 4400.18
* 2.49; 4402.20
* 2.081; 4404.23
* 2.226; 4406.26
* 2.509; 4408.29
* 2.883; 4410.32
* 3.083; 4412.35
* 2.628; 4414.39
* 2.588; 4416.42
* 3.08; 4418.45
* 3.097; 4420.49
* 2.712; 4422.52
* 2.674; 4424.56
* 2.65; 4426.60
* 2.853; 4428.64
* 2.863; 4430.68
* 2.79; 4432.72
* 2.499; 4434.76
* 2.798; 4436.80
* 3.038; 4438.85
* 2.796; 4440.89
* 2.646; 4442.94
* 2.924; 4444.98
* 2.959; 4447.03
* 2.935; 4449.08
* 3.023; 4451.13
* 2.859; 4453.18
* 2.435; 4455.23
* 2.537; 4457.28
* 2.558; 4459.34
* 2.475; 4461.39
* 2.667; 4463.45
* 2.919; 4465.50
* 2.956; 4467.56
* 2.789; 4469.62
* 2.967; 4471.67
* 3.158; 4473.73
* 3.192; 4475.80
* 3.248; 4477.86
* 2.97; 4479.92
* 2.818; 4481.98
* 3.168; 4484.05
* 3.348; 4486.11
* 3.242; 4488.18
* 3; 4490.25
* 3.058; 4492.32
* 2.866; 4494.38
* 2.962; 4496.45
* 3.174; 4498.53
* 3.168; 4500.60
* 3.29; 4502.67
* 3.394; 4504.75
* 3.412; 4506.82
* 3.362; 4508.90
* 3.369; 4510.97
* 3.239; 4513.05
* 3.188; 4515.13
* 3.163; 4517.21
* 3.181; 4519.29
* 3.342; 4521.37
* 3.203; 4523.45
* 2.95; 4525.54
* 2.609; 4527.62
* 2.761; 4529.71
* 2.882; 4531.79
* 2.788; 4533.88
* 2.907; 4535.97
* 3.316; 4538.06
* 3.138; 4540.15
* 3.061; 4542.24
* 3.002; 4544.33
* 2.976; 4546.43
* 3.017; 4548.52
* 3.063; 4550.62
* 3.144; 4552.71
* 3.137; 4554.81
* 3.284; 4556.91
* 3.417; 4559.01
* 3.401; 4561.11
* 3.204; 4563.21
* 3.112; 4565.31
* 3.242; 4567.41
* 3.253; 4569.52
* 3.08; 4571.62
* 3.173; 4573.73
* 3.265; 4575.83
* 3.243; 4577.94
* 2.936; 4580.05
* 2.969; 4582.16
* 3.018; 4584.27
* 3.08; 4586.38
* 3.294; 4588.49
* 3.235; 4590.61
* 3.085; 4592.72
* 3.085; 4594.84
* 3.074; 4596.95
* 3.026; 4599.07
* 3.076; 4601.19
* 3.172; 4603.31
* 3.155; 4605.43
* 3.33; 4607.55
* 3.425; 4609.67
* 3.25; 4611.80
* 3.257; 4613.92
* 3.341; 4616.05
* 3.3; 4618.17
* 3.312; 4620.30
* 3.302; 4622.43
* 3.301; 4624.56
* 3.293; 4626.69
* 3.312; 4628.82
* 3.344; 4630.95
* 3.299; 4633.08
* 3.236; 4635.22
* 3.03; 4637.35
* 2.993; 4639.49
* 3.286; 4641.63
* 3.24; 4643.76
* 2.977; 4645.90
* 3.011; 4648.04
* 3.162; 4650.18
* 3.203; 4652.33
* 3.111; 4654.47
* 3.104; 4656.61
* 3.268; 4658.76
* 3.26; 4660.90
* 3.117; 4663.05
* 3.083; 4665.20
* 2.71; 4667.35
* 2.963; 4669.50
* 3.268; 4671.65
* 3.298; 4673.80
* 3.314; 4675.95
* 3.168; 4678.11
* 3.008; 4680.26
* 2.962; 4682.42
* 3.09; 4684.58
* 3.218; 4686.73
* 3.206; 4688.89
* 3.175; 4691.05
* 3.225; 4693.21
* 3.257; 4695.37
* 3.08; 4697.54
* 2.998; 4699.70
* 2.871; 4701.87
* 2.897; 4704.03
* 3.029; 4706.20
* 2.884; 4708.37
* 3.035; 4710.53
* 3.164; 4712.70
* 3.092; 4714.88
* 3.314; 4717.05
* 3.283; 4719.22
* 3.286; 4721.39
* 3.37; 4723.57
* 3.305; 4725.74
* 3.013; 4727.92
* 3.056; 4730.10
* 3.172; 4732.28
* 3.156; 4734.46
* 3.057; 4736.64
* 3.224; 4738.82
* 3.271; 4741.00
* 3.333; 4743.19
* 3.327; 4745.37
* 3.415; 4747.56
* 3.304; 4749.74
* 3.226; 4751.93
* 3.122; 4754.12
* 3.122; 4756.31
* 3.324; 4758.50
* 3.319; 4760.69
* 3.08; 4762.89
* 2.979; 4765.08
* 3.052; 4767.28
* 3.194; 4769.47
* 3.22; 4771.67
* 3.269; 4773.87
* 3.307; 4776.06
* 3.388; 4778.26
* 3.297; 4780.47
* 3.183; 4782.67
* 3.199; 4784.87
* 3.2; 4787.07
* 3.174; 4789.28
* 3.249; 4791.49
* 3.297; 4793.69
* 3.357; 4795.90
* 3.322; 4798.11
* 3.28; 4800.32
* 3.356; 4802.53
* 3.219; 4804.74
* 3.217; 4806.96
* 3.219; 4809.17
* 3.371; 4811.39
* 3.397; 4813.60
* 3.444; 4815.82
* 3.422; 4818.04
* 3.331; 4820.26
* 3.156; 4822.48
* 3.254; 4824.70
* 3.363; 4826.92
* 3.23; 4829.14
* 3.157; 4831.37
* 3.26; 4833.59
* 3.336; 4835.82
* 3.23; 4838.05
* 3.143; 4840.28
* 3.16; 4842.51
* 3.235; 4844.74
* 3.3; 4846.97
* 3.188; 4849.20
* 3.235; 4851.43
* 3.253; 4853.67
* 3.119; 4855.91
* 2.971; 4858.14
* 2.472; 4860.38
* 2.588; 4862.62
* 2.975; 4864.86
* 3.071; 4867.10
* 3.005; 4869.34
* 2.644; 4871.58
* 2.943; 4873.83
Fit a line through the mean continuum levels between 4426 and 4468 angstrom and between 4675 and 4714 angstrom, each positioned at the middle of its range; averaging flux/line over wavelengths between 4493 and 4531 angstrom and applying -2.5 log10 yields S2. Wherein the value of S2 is -0.11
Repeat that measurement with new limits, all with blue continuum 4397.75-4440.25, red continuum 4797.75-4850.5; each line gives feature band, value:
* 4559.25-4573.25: -0.11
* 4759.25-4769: 0.02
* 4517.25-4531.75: -0.06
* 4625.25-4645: -0.07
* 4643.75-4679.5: -0.03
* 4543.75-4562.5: -0.10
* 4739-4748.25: -0.05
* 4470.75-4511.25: -0.13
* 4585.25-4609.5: -0.07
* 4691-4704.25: 0.01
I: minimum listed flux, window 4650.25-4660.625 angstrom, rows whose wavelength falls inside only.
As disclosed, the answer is 3.104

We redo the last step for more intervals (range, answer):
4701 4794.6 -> 2.871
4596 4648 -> 2.977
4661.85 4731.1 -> 2.71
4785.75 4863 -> 2.472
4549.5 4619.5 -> 2.936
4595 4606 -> 3.026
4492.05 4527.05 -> 2.866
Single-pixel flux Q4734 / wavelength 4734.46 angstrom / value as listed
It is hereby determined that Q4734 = 3.156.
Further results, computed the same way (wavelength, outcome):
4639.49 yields 2.993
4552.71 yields 3.144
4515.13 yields 3.188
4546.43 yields 2.976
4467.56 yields 2.956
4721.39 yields 3.286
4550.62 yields 3.063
